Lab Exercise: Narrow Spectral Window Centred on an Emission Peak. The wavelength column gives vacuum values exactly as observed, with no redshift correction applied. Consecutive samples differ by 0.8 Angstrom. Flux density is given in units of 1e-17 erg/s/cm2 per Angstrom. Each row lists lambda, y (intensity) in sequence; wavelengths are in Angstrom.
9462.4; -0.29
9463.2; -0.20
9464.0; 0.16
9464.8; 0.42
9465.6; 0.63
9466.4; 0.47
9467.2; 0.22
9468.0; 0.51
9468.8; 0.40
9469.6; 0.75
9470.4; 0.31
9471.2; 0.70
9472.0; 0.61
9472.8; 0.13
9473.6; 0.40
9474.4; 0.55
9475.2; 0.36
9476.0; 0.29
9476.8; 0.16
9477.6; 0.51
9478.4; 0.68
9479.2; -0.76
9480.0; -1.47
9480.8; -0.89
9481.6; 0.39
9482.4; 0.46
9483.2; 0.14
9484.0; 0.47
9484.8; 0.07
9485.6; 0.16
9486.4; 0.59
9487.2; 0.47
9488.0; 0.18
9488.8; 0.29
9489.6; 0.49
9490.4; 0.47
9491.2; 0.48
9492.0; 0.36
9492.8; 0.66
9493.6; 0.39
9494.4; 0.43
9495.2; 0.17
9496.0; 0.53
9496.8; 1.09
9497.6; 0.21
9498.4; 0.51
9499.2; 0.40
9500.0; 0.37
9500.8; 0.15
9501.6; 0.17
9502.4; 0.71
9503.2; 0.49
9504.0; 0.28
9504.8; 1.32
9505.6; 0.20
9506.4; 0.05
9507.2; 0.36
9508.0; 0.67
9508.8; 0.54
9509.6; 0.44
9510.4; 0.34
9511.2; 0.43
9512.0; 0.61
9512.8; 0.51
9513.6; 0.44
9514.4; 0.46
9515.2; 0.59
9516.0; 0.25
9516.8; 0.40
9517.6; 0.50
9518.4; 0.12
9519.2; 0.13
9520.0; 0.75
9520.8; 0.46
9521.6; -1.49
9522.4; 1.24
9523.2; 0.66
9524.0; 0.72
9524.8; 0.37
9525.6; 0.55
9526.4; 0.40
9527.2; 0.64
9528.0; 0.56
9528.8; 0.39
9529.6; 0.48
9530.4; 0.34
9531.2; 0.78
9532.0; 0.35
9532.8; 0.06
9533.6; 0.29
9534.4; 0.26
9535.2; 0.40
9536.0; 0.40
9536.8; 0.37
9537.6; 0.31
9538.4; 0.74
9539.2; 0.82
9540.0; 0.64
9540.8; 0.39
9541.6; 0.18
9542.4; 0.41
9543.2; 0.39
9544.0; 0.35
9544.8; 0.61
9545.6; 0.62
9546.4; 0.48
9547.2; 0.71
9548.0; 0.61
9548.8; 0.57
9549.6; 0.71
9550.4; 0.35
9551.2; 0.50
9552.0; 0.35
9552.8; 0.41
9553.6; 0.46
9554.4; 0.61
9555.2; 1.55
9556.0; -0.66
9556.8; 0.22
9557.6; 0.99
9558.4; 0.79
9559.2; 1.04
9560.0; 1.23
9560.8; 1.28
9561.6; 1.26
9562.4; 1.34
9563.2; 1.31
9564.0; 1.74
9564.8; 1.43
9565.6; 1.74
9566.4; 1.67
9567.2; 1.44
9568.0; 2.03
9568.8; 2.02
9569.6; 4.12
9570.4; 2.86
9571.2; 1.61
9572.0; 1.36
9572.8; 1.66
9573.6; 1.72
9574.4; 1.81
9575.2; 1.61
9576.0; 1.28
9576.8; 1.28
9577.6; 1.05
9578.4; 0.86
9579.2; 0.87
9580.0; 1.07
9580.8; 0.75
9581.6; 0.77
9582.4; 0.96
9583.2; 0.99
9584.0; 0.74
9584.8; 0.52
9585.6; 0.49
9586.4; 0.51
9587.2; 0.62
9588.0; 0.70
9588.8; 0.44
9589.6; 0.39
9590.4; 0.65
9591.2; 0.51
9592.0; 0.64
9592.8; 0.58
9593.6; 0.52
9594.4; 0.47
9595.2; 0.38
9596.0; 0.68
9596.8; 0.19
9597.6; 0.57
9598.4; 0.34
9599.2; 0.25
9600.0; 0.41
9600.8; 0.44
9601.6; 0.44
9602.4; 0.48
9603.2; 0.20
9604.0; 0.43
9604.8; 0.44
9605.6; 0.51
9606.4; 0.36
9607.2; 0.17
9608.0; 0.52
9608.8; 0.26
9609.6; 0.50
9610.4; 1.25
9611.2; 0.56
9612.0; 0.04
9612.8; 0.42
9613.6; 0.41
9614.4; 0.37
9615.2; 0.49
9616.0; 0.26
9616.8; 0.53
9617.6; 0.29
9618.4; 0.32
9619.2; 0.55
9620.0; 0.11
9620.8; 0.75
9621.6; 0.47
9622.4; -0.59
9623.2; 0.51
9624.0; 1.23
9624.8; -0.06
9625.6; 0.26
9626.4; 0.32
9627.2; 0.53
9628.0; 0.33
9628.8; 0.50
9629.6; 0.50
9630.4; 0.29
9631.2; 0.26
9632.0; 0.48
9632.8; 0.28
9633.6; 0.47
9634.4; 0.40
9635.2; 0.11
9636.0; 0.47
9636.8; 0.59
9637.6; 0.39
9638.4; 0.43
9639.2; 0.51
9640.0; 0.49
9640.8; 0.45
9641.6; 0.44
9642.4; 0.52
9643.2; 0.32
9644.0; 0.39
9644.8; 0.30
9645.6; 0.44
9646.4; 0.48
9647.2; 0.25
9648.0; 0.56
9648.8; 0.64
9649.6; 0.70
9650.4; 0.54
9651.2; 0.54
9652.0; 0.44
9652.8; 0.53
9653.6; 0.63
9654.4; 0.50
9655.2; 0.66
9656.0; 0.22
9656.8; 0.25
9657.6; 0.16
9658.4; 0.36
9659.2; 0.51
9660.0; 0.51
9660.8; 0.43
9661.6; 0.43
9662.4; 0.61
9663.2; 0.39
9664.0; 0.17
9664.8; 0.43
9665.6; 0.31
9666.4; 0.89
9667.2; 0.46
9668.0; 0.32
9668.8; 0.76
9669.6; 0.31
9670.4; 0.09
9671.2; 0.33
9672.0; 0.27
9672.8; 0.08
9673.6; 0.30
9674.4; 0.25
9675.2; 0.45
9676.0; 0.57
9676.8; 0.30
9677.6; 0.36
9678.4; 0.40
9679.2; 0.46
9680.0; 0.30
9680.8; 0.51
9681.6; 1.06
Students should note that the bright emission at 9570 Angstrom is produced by [O II] 3727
